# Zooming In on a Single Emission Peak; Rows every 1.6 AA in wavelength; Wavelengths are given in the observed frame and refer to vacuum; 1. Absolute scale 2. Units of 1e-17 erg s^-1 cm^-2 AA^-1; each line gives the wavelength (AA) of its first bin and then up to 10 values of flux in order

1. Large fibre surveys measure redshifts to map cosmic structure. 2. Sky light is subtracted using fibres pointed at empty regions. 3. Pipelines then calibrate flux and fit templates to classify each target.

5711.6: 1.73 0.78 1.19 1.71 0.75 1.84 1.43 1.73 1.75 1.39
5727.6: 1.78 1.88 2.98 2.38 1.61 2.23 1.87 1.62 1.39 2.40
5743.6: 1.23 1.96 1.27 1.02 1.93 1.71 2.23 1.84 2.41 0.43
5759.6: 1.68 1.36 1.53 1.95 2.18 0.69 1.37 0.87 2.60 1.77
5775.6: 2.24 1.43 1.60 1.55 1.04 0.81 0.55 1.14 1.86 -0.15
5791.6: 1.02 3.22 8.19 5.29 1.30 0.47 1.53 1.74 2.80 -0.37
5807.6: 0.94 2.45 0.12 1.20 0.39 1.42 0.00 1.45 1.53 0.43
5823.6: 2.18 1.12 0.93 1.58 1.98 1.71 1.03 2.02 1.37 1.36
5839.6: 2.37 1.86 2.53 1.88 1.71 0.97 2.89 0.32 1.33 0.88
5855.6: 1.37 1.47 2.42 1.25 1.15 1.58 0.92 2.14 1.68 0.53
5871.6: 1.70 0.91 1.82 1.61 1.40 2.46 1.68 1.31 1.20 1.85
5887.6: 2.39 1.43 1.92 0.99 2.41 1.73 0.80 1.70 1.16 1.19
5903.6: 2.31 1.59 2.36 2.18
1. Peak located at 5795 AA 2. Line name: Hbeta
